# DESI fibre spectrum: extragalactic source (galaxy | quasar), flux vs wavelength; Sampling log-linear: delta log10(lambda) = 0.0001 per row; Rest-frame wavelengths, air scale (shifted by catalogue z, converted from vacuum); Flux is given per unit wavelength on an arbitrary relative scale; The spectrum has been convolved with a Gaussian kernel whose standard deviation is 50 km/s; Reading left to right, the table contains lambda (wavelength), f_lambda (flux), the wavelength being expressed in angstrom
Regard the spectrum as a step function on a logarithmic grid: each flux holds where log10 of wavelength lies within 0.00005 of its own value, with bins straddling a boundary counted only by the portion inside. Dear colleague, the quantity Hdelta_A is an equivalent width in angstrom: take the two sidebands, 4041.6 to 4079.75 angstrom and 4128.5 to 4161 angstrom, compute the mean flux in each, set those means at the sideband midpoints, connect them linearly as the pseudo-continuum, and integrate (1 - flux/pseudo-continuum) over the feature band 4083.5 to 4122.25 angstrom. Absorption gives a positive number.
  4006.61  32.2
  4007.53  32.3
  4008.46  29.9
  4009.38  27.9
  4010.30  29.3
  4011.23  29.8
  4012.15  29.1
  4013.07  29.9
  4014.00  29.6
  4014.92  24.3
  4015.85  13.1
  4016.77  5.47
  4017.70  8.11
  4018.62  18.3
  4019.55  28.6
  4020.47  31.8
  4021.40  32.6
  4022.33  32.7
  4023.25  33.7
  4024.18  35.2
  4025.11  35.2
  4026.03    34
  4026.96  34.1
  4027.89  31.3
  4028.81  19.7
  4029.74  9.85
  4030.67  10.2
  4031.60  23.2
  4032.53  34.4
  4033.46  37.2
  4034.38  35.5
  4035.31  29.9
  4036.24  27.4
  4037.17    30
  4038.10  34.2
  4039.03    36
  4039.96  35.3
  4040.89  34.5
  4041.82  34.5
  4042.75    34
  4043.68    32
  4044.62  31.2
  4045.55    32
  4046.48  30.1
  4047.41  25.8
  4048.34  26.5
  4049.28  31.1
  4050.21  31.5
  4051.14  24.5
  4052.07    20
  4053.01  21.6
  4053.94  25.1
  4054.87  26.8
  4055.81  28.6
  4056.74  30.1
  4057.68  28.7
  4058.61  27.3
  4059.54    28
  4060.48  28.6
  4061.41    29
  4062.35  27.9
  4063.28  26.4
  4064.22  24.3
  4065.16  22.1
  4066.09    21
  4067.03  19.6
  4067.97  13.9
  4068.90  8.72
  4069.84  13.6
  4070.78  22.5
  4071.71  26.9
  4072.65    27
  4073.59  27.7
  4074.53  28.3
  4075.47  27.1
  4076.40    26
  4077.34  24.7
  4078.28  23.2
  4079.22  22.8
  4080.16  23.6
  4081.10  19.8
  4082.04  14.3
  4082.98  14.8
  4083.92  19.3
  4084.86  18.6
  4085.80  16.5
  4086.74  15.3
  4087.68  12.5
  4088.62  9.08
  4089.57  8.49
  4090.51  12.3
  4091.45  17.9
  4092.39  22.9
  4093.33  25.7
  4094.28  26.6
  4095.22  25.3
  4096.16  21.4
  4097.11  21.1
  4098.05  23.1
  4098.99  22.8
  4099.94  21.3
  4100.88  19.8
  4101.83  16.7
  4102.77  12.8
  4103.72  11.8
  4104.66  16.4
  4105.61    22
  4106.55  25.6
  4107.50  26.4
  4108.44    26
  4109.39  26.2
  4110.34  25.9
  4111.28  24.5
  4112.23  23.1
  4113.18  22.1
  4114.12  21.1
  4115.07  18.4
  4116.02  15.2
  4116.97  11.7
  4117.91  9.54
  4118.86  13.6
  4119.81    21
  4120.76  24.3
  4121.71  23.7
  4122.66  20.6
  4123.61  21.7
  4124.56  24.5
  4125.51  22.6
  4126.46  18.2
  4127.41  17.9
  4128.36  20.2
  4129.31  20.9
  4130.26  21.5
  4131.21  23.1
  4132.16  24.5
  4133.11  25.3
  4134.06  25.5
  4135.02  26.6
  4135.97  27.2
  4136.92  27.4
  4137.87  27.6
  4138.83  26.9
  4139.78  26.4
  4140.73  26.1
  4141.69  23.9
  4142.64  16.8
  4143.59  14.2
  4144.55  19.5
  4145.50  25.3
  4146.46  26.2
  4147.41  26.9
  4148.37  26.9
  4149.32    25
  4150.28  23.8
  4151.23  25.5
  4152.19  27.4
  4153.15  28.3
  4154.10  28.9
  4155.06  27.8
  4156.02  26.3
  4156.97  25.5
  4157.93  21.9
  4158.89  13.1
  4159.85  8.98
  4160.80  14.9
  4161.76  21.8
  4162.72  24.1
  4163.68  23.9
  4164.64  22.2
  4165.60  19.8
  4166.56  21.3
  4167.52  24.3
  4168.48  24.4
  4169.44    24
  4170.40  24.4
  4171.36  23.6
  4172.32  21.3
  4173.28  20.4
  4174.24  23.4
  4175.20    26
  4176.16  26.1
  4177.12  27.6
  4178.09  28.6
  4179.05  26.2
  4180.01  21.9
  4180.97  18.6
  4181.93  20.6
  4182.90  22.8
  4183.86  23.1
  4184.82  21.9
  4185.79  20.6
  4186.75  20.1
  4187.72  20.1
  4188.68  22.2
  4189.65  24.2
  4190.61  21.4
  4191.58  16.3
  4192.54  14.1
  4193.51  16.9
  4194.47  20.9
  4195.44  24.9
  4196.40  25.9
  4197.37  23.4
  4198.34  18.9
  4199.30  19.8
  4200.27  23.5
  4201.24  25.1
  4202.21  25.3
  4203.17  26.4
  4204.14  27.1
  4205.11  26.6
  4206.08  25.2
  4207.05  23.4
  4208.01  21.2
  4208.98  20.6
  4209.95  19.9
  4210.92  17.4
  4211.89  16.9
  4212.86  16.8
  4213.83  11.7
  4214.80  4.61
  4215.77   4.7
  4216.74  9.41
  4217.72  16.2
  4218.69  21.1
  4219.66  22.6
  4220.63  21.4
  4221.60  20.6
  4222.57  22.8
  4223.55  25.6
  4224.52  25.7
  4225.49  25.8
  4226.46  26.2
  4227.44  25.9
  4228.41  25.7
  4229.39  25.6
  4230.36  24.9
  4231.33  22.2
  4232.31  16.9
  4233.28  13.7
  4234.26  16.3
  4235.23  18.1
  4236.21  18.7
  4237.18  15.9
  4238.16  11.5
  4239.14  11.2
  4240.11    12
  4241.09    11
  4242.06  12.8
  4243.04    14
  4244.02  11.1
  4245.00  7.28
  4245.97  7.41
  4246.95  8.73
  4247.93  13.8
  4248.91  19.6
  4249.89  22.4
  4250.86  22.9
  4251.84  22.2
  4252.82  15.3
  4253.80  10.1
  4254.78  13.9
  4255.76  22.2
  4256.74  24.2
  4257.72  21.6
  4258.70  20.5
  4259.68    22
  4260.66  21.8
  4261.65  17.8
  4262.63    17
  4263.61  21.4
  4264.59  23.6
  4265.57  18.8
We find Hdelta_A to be 8.3 angstrom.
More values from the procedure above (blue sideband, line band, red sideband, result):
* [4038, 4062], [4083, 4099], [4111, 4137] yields 4.0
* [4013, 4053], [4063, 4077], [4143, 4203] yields 2.2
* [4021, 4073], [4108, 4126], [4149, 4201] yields 2.9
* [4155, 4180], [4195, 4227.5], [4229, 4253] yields -4.1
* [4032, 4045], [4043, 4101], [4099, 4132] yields 9.9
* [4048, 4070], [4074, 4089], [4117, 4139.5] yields 2.5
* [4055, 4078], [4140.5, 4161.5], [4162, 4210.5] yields 0.4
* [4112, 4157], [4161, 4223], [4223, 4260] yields -3.0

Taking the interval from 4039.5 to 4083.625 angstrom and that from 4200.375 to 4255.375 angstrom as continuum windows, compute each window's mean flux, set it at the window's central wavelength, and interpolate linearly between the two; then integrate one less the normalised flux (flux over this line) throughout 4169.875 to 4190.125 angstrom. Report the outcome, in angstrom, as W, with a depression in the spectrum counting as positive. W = -2.6 angstrom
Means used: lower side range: 25.6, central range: 23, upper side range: 18.3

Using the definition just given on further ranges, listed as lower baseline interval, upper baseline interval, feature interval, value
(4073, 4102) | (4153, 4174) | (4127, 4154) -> -3.21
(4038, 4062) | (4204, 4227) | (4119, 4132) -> 1.84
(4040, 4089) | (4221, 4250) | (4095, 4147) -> 0.95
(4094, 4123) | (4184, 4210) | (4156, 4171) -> 0.27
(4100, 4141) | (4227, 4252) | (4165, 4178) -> -2.86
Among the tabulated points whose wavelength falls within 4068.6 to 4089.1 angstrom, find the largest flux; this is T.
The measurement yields 28.3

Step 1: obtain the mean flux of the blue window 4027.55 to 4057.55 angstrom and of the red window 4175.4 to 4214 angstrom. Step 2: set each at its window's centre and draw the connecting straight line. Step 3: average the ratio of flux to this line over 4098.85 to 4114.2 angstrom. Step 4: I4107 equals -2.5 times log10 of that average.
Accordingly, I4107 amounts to 0.200 mag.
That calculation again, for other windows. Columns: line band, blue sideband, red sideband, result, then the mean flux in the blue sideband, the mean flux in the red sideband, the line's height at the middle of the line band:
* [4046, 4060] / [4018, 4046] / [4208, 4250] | 0.07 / 30.2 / 17.1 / 28.8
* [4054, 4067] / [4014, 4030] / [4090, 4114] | -0.13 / 25.5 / 21.6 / 23.6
